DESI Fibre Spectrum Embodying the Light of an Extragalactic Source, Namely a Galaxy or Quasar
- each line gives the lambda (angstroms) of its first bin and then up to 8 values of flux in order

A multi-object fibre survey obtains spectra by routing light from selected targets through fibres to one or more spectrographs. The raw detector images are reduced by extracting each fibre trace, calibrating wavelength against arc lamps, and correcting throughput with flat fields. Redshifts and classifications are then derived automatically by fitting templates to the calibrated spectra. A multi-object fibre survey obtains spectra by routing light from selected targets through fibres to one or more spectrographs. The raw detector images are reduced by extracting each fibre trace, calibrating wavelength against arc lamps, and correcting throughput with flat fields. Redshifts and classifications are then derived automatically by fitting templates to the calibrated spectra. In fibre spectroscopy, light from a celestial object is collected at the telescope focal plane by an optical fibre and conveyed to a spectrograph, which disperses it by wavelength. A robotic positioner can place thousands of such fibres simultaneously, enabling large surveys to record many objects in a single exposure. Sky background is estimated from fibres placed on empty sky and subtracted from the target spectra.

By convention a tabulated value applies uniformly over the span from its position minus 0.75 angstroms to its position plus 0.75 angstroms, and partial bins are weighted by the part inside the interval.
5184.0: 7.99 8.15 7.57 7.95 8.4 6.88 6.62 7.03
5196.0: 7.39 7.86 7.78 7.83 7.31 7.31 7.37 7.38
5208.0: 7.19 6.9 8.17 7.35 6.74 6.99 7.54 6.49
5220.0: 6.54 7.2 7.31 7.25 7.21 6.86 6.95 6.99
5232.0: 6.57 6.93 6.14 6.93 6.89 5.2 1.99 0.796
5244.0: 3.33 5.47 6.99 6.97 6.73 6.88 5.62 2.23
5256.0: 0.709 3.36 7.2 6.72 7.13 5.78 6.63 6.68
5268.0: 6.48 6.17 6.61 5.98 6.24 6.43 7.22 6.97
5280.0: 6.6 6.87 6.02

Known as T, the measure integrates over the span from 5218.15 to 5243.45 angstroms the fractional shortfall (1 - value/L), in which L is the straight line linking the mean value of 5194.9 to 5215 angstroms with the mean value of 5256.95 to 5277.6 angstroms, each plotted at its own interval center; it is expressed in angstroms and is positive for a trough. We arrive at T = 3.2 angstroms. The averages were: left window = 7.42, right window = 6.35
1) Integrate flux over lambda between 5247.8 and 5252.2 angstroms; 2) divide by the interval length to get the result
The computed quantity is 6.86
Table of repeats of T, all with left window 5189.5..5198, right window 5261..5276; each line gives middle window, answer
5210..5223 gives -0.2 angstroms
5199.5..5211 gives -0.3 angstroms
